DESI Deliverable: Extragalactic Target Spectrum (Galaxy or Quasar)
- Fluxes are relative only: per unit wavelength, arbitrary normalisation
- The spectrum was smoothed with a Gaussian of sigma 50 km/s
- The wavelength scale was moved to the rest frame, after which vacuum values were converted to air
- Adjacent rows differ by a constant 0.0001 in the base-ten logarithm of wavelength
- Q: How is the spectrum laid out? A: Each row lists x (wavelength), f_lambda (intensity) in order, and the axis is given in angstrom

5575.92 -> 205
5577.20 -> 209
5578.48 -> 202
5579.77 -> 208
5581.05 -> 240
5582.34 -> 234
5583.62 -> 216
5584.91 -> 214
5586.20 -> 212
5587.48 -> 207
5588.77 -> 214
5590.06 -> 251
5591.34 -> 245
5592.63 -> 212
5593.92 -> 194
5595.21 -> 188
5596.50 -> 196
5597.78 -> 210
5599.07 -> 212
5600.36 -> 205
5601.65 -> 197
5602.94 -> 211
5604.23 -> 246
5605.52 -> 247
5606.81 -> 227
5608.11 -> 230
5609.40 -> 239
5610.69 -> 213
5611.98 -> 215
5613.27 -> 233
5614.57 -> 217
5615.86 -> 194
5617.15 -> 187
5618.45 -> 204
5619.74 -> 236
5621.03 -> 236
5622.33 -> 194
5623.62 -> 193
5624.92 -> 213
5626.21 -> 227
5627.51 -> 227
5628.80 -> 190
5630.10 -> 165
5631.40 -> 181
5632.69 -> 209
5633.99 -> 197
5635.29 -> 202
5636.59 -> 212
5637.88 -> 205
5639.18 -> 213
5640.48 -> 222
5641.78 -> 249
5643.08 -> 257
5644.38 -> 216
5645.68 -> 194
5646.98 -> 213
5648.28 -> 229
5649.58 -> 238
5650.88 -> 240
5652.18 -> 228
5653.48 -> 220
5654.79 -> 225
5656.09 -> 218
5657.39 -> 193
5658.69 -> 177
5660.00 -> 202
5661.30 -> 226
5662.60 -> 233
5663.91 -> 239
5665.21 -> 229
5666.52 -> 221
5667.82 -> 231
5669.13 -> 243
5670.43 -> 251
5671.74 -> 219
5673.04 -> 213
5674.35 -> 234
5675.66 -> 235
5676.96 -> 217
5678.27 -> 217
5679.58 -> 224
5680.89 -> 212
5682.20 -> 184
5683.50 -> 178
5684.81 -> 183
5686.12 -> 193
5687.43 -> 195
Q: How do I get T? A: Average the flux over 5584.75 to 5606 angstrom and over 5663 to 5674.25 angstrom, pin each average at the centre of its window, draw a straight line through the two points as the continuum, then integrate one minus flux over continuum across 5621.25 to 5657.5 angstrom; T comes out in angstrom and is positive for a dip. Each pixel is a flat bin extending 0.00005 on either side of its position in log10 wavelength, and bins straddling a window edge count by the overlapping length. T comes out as 1.8 angstrom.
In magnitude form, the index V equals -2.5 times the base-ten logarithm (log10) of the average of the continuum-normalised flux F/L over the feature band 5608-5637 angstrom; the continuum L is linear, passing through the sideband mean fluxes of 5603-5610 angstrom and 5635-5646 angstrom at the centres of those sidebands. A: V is 0.097 mag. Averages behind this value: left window 235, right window 220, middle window 209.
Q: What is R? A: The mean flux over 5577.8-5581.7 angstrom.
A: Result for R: 217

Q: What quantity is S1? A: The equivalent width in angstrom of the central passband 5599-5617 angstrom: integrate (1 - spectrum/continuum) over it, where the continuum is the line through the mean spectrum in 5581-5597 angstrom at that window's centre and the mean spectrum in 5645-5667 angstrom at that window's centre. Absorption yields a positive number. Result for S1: -0.2 angstrom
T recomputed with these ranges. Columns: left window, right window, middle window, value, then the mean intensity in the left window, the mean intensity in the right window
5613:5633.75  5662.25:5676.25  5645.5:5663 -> 0.5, 206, 231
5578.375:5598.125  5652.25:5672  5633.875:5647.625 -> 0.2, 216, 222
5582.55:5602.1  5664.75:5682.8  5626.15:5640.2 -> 1.0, 212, 224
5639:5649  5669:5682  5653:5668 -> 0.5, 225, 224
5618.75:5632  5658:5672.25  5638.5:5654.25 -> -0.8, 206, 225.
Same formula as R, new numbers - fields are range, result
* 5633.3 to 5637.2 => 203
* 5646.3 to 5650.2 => 226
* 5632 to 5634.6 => 203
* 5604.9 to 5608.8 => 234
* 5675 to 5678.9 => 223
